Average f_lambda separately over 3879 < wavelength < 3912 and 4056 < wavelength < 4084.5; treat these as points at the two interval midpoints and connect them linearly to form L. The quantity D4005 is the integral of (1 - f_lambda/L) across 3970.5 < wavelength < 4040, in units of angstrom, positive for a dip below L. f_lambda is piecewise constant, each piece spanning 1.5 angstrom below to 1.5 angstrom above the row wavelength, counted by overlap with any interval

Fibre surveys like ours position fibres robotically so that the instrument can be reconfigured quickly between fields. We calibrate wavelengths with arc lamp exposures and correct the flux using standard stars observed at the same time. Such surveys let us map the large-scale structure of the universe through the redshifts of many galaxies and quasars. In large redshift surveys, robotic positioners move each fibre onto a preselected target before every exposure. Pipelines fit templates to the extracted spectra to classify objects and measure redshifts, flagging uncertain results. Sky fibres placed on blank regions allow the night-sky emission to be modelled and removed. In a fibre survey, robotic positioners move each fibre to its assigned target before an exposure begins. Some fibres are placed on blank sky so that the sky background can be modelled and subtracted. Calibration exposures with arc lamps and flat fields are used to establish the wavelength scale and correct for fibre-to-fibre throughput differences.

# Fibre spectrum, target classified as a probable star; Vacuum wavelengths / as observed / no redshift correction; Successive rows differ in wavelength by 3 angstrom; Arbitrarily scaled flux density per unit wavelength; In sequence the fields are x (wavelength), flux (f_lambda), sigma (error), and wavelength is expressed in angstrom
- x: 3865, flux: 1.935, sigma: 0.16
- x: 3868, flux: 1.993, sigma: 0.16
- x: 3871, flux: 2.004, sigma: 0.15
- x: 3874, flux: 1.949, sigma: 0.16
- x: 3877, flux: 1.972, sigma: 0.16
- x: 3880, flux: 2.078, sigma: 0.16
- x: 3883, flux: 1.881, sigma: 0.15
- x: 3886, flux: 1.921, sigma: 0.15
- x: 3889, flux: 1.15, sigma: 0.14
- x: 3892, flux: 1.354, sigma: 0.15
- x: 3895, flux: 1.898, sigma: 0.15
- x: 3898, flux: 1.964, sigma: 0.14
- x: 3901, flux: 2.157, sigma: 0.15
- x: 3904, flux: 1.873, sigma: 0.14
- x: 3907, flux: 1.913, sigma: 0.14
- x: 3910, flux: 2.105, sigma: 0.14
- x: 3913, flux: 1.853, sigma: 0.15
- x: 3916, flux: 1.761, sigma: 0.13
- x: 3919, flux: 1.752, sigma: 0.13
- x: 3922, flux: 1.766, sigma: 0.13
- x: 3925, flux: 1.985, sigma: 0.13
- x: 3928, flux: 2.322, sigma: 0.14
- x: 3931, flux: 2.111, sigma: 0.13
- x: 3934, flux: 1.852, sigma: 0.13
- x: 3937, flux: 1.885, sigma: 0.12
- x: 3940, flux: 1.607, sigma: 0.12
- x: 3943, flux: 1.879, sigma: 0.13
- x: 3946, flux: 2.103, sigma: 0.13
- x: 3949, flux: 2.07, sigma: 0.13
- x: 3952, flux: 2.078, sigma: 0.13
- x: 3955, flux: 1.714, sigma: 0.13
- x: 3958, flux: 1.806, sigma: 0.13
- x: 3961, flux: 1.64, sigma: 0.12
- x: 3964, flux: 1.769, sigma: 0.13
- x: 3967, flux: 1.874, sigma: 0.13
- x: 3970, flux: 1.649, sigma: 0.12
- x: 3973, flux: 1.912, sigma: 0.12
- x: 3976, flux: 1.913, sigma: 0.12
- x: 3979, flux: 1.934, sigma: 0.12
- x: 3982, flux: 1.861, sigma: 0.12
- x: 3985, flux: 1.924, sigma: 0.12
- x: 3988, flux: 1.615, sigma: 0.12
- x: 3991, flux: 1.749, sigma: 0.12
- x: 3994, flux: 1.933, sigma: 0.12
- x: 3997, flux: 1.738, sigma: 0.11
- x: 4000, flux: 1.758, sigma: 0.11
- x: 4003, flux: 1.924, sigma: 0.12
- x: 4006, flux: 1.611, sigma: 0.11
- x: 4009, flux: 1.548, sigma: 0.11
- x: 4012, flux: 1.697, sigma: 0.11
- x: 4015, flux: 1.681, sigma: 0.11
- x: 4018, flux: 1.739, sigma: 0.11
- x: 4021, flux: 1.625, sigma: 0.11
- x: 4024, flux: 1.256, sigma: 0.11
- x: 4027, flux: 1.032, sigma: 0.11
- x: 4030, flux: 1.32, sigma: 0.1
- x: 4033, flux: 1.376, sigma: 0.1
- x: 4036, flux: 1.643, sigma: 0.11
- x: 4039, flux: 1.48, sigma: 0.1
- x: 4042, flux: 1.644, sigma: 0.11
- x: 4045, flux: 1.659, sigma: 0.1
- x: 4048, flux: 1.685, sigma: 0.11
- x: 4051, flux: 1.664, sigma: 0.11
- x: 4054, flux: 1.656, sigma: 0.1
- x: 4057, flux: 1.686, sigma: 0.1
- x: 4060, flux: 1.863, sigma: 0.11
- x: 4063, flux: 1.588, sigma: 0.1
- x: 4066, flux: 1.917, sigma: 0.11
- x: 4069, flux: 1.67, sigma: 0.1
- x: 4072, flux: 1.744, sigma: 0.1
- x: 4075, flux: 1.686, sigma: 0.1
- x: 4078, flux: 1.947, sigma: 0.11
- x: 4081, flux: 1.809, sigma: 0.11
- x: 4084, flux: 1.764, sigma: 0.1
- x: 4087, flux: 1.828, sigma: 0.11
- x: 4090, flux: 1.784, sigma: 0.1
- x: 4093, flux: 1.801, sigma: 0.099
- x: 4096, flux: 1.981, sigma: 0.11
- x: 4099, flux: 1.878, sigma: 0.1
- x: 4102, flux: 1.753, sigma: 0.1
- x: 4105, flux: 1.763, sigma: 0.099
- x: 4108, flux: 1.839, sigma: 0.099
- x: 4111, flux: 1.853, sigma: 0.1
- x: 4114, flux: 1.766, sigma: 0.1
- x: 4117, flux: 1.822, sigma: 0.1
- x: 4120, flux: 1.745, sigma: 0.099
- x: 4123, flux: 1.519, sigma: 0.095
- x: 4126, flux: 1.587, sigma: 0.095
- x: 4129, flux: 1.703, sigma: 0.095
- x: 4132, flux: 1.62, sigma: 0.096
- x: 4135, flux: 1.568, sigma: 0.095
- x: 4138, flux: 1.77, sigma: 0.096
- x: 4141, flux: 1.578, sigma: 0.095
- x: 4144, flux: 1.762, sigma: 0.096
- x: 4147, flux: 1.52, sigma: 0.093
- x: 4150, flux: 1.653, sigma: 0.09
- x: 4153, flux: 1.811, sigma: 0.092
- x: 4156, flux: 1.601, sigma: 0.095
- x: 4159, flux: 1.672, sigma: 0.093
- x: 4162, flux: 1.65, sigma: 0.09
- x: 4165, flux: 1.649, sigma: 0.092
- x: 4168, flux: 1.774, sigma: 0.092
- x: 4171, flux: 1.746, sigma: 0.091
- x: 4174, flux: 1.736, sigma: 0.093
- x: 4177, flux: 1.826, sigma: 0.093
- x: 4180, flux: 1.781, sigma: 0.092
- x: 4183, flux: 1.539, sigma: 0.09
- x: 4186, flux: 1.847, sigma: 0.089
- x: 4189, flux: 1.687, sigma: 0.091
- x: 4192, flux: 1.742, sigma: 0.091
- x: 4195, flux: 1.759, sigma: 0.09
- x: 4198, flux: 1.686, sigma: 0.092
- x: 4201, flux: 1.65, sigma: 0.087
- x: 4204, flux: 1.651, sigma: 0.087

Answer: 5.1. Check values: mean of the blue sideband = 1.84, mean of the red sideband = 1.77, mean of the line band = 1.66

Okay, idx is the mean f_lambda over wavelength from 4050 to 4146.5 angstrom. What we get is 1.75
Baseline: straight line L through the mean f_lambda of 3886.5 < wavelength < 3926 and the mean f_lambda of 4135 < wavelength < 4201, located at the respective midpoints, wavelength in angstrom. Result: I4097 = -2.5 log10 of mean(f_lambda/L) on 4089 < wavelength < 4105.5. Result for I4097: -0.06 mag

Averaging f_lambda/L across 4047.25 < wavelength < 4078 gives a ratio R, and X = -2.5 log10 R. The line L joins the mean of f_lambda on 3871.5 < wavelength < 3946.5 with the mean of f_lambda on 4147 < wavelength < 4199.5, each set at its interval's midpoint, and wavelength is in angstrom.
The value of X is 0.03 mag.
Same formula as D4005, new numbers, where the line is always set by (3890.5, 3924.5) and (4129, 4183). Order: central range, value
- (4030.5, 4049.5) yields 2.13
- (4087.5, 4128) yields -1.35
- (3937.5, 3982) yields -0.80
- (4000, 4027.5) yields 2.88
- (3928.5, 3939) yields -0.73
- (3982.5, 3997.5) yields 0.01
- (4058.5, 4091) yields -0.75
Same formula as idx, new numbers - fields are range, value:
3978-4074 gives 1.66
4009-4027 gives 1.55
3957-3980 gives 1.81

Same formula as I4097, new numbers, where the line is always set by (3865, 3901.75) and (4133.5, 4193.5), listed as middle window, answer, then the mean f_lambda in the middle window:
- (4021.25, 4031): 0.380 mag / 1.25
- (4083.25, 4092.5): -0.034 mag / 1.8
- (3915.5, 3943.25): -0.039 mag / 1.9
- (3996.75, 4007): 0.013 mag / 1.77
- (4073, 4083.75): -0.037 mag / 1.8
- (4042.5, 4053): 0.061 mag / 1.67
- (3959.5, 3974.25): 0.026 mag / 1.77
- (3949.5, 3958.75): -0.045 mag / 1.89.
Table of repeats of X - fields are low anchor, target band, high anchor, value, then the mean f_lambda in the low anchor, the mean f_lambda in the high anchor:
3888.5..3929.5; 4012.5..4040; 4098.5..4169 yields 0.21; 1.86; 1.7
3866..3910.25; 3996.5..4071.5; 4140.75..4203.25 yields 0.11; 1.88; 1.7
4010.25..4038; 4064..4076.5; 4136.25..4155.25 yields -0.12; 1.49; 1.68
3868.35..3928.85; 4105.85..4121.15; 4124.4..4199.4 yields -0.05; 1.88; 1.69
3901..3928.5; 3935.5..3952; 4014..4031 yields -0.08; 1.92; 1.44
